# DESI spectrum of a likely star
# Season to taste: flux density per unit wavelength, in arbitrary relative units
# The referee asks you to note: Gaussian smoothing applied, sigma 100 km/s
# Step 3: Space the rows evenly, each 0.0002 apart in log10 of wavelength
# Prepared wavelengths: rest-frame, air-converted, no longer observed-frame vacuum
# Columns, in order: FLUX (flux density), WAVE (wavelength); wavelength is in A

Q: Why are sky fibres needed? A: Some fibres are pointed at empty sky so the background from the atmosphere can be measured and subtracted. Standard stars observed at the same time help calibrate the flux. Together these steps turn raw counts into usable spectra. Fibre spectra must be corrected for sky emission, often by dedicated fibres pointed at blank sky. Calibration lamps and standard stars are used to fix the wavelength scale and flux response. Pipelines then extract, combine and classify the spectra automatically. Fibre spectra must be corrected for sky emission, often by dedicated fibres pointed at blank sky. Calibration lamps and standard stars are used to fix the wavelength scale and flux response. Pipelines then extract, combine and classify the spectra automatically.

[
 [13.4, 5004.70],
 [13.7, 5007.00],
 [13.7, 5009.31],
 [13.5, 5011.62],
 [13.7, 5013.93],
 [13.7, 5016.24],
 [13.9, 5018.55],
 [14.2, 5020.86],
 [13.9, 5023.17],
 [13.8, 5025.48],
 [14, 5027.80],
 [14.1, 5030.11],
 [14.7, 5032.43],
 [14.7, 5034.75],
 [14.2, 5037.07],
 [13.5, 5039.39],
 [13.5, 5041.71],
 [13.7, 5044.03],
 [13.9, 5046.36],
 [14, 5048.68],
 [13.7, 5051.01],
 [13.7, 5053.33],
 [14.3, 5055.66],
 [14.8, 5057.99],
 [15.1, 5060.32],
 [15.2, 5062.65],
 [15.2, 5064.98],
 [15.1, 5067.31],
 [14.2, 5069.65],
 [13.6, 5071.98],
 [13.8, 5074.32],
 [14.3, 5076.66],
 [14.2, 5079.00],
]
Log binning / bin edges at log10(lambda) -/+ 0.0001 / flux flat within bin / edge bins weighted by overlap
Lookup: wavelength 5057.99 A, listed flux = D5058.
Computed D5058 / 14.8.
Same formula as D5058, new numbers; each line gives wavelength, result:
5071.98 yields 13.6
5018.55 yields 13.9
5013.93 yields 13.7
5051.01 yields 13.7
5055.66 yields 14.3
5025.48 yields 13.8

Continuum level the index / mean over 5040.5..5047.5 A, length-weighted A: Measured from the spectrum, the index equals 13.7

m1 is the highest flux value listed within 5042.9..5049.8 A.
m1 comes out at 14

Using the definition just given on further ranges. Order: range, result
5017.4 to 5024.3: 14.2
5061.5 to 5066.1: 15.2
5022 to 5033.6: 14.7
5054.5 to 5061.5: 15.1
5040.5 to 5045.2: 13.7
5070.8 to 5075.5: 13.8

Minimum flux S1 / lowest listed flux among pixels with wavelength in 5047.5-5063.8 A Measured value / 13.7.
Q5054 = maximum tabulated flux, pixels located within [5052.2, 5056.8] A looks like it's 14.3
